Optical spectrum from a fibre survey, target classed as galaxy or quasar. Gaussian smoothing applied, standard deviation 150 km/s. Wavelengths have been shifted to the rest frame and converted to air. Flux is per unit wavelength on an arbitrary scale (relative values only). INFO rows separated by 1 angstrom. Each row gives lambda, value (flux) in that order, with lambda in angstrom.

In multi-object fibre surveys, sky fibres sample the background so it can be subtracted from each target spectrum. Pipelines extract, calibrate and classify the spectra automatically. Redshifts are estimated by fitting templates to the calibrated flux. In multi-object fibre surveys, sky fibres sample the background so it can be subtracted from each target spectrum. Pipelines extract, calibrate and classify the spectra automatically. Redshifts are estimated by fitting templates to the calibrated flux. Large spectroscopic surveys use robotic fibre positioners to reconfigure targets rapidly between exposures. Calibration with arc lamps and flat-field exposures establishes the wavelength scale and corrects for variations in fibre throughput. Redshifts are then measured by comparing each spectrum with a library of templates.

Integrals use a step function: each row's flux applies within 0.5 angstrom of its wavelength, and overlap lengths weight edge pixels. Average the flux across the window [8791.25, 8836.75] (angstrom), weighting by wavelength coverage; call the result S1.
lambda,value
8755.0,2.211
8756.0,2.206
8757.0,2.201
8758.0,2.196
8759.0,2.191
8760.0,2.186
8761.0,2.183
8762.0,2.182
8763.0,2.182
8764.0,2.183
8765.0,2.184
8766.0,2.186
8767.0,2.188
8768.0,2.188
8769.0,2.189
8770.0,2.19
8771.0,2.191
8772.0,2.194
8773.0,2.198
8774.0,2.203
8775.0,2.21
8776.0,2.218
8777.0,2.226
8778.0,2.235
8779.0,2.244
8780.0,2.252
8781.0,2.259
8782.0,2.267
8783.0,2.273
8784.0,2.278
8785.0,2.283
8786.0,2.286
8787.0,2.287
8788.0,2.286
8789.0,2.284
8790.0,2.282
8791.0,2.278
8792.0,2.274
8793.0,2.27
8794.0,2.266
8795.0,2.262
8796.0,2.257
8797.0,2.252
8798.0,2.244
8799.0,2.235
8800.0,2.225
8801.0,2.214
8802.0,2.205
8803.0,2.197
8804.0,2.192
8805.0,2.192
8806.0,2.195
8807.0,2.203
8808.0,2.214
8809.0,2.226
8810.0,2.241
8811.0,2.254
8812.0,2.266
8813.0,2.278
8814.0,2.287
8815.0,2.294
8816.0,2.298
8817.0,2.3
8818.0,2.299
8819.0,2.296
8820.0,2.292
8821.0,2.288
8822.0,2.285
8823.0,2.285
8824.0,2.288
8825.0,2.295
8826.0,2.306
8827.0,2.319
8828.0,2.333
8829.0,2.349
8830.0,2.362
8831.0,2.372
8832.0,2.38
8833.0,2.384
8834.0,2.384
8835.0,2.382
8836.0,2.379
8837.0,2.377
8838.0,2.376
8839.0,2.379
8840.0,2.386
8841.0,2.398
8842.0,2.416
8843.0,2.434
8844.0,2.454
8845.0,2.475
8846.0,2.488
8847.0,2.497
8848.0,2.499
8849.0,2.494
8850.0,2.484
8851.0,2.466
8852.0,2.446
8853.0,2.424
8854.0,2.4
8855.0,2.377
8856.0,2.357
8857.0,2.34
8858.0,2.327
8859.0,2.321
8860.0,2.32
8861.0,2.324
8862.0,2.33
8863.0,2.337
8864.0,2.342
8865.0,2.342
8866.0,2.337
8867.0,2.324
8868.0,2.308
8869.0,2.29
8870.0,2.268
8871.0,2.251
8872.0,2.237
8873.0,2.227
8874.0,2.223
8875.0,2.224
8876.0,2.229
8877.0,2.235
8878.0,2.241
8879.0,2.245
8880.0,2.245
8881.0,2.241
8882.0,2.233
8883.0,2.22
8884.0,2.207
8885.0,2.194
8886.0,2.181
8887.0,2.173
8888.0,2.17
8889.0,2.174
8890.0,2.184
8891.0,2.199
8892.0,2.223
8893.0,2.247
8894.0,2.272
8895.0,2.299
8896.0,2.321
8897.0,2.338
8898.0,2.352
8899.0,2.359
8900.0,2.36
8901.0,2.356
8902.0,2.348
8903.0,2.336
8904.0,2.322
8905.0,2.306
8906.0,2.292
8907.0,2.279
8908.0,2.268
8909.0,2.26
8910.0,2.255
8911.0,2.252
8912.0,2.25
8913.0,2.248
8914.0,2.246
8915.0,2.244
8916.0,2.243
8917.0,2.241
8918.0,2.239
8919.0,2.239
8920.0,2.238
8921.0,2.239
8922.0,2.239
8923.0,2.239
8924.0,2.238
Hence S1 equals 2.28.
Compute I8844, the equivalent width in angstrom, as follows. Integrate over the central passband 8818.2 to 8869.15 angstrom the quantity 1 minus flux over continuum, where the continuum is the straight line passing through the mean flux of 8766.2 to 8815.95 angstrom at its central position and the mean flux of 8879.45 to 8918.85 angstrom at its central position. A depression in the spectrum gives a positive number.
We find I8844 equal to -2.7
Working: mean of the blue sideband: 2.24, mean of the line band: 2.37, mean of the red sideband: 2.26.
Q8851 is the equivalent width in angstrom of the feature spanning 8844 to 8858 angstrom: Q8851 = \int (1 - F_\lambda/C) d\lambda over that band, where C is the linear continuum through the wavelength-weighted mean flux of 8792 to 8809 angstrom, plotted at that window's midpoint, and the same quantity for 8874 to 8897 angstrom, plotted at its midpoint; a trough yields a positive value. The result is -1.3 angstrom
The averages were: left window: 2.23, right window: 2.23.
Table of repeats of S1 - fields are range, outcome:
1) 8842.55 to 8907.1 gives 2.31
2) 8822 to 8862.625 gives 2.38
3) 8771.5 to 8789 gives 2.25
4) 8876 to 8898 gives 2.23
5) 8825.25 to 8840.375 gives 2.36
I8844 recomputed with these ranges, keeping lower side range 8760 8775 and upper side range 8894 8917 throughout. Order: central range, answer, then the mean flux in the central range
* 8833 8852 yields -1.55 angstrom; 2.43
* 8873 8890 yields 0.47 angstrom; 2.21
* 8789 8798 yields -0.24 angstrom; 2.27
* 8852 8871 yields -0.64 angstrom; 2.34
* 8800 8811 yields 0.04 angstrom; 2.21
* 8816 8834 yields -0.70 angstrom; 2.32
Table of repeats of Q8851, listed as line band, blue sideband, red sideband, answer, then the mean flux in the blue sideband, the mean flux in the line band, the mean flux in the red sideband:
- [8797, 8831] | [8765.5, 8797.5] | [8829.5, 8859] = 0.9 angstrom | 2.24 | 2.27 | 2.41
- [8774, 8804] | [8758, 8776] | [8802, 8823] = -0.4 angstrom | 2.19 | 2.25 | 2.25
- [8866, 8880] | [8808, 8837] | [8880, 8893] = -0.2 angstrom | 2.31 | 2.26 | 2.2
